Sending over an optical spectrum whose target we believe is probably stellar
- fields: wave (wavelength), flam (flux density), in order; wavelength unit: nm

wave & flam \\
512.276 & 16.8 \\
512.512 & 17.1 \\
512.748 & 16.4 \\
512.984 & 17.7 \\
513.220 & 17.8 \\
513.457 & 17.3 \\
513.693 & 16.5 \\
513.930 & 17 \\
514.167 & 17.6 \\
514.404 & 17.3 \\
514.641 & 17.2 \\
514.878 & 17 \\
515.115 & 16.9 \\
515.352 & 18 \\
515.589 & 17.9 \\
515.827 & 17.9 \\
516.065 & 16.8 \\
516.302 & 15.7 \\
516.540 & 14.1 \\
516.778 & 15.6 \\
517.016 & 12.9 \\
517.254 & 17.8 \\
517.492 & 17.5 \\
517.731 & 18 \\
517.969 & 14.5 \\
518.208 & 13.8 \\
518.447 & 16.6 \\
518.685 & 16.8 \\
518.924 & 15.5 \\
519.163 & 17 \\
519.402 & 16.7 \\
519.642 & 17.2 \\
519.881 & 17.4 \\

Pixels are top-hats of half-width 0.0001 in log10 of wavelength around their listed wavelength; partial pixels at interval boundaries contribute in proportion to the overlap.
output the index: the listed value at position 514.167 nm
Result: 17.6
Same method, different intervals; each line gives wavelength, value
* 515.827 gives 17.9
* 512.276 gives 16.8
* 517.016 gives 12.9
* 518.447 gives 16.6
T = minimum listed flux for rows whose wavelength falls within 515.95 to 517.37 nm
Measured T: 12.9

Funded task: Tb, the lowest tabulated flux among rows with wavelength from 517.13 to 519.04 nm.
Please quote 13.8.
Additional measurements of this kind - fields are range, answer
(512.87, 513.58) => 17.3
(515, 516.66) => 14.1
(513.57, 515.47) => 16.5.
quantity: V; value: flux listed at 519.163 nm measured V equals 17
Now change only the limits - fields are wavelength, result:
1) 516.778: 15.6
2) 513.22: 17.8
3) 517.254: 17.8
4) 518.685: 16.8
